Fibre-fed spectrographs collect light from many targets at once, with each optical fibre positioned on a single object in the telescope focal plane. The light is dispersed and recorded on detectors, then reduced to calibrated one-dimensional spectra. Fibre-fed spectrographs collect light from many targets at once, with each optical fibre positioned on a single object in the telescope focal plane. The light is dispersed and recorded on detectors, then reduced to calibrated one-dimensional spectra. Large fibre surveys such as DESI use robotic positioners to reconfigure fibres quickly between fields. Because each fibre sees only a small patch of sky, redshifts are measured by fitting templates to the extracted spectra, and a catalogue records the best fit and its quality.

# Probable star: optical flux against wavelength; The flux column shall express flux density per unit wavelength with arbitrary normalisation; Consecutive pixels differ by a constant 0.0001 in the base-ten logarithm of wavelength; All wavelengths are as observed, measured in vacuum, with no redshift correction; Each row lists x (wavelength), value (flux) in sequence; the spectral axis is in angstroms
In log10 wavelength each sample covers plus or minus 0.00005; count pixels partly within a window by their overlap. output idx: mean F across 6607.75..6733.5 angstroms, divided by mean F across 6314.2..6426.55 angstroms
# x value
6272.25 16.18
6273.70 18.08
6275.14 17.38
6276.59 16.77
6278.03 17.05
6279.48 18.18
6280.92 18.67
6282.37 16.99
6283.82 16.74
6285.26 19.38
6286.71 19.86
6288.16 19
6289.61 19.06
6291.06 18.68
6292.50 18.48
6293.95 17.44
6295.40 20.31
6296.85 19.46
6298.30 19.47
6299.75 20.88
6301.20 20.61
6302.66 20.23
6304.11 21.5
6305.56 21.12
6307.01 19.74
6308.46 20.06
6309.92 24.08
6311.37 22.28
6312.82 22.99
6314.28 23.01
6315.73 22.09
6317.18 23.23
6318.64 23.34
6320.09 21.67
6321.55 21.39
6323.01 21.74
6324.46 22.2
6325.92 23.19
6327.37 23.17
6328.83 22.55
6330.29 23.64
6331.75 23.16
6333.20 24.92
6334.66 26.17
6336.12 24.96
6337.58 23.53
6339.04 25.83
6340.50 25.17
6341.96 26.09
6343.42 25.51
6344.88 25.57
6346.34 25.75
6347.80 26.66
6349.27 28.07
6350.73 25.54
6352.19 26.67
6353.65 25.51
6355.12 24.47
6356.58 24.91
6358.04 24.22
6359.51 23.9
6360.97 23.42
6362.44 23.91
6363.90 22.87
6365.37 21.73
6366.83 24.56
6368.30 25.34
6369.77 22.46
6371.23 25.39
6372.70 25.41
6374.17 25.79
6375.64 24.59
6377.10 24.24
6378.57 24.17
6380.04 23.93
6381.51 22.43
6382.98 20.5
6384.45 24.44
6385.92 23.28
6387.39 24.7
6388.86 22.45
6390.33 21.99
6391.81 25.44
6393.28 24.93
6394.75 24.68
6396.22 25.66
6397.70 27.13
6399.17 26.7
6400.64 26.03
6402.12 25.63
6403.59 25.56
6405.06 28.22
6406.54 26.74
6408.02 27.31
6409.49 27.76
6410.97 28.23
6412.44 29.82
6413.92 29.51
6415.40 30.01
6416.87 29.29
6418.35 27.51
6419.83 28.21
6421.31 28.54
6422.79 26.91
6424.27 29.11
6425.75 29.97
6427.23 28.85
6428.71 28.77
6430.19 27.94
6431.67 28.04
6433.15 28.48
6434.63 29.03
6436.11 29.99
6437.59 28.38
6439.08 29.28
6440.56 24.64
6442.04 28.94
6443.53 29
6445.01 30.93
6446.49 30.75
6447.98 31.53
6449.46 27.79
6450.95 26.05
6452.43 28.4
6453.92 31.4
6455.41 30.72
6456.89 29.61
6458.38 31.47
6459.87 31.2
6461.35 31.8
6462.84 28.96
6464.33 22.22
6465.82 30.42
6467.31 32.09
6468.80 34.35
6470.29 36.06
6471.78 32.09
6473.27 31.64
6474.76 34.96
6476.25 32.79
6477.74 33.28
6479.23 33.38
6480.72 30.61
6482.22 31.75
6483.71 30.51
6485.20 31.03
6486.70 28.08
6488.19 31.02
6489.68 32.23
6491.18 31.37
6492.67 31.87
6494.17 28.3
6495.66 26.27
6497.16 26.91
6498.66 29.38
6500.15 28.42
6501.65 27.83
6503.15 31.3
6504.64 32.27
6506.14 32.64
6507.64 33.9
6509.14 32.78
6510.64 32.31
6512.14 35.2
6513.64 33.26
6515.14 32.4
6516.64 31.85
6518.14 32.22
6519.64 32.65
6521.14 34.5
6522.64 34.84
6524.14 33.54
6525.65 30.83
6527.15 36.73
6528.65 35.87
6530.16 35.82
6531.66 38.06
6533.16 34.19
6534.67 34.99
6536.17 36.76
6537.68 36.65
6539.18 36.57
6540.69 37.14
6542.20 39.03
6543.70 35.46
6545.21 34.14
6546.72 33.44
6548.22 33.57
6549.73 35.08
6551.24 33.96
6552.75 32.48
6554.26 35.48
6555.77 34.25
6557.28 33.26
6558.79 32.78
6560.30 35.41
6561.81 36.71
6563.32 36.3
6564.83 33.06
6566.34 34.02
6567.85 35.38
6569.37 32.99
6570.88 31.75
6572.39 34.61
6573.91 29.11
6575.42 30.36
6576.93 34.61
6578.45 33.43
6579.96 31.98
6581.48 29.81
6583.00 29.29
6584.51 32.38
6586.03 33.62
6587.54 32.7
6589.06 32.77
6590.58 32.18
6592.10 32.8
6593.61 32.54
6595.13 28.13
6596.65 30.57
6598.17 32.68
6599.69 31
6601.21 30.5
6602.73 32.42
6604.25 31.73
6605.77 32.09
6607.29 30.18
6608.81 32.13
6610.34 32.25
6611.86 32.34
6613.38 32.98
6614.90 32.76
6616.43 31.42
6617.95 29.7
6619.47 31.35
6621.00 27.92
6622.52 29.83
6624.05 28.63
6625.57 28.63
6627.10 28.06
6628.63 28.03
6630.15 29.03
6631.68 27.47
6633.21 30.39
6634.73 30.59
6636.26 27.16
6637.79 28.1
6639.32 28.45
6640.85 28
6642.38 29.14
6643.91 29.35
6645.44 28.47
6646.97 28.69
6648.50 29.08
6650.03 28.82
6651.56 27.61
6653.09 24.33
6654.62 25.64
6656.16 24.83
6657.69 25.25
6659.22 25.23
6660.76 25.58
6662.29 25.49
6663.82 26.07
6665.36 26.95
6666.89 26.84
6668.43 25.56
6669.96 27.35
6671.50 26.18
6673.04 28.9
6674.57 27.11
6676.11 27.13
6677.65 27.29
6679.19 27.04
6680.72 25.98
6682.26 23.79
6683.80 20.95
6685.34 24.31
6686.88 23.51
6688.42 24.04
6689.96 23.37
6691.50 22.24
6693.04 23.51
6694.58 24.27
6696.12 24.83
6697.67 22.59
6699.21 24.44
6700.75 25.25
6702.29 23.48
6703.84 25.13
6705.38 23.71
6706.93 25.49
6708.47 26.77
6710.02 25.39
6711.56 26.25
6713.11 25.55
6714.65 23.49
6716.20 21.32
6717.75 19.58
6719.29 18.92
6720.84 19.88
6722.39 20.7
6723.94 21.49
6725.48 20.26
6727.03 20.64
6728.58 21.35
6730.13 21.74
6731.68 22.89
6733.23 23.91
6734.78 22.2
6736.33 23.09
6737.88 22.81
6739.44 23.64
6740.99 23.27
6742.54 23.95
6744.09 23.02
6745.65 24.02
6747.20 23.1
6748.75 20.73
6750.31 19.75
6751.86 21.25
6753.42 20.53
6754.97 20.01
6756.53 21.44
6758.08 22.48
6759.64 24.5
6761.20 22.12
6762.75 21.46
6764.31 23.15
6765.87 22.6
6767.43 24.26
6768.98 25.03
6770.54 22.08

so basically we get 1.04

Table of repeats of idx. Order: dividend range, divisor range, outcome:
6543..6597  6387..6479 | 1.15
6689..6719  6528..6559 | 0.68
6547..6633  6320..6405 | 1.31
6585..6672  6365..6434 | 1.12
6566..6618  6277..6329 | 1.56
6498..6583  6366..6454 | 1.25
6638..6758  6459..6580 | 0.74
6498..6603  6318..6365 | 1.37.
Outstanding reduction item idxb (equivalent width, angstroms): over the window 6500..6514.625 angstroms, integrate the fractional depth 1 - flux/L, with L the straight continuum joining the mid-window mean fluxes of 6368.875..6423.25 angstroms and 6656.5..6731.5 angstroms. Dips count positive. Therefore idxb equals -4.0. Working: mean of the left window 25.8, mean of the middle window 32.1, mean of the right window 24.2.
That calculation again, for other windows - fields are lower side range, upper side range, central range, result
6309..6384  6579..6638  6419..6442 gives -1.94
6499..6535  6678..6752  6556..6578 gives -2.11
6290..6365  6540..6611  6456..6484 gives -2.71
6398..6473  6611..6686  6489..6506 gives -0.65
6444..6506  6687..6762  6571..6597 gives -4.45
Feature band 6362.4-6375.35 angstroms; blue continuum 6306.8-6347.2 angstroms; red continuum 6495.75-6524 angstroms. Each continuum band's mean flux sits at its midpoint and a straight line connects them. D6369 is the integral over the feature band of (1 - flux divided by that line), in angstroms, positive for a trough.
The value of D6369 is 0.6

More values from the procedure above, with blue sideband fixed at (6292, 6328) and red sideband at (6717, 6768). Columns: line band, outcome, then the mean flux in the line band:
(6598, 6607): -4.07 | 31.6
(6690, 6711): -2.38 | 24.4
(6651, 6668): -3.06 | 25.8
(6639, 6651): -3.81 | 28.7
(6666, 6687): -3.91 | 25.9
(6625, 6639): -4.36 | 28.6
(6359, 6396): -4.19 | 23.9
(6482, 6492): -4.27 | 30.8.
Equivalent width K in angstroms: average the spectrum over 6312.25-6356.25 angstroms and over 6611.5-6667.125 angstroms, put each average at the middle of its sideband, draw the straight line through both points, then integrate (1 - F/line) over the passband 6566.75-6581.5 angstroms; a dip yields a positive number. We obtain -2.75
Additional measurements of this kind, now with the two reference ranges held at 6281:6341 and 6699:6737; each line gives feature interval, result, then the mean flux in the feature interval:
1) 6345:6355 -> -2.11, 26.2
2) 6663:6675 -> -2.18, 26.9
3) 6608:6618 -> -4.24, 32.1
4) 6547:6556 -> -4.74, 34.1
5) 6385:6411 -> -4.55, 25.6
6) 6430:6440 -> -3.09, 28.7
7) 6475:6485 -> -4.56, 32.2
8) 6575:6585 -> -4.15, 31.7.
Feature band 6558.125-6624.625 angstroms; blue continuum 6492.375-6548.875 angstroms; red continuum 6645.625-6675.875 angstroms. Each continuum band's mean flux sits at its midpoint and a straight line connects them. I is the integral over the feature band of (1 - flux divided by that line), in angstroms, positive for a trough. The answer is -4.8 angstroms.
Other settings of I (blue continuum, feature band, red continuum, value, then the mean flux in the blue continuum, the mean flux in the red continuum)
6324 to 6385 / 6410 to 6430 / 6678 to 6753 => -3.78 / 24.5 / 23.1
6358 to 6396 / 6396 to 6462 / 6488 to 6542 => -3.21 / 23.9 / 32.9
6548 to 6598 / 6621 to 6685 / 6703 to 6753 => 0.92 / 32.9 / 22.6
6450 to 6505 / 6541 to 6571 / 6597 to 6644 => -4.14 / 30.6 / 30.1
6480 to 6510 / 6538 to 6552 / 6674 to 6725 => -3.20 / 30.4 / 23.9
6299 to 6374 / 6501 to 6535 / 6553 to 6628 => -4.37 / 23.7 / 32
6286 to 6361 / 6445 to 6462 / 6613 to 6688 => -3.72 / 22.8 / 27.5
